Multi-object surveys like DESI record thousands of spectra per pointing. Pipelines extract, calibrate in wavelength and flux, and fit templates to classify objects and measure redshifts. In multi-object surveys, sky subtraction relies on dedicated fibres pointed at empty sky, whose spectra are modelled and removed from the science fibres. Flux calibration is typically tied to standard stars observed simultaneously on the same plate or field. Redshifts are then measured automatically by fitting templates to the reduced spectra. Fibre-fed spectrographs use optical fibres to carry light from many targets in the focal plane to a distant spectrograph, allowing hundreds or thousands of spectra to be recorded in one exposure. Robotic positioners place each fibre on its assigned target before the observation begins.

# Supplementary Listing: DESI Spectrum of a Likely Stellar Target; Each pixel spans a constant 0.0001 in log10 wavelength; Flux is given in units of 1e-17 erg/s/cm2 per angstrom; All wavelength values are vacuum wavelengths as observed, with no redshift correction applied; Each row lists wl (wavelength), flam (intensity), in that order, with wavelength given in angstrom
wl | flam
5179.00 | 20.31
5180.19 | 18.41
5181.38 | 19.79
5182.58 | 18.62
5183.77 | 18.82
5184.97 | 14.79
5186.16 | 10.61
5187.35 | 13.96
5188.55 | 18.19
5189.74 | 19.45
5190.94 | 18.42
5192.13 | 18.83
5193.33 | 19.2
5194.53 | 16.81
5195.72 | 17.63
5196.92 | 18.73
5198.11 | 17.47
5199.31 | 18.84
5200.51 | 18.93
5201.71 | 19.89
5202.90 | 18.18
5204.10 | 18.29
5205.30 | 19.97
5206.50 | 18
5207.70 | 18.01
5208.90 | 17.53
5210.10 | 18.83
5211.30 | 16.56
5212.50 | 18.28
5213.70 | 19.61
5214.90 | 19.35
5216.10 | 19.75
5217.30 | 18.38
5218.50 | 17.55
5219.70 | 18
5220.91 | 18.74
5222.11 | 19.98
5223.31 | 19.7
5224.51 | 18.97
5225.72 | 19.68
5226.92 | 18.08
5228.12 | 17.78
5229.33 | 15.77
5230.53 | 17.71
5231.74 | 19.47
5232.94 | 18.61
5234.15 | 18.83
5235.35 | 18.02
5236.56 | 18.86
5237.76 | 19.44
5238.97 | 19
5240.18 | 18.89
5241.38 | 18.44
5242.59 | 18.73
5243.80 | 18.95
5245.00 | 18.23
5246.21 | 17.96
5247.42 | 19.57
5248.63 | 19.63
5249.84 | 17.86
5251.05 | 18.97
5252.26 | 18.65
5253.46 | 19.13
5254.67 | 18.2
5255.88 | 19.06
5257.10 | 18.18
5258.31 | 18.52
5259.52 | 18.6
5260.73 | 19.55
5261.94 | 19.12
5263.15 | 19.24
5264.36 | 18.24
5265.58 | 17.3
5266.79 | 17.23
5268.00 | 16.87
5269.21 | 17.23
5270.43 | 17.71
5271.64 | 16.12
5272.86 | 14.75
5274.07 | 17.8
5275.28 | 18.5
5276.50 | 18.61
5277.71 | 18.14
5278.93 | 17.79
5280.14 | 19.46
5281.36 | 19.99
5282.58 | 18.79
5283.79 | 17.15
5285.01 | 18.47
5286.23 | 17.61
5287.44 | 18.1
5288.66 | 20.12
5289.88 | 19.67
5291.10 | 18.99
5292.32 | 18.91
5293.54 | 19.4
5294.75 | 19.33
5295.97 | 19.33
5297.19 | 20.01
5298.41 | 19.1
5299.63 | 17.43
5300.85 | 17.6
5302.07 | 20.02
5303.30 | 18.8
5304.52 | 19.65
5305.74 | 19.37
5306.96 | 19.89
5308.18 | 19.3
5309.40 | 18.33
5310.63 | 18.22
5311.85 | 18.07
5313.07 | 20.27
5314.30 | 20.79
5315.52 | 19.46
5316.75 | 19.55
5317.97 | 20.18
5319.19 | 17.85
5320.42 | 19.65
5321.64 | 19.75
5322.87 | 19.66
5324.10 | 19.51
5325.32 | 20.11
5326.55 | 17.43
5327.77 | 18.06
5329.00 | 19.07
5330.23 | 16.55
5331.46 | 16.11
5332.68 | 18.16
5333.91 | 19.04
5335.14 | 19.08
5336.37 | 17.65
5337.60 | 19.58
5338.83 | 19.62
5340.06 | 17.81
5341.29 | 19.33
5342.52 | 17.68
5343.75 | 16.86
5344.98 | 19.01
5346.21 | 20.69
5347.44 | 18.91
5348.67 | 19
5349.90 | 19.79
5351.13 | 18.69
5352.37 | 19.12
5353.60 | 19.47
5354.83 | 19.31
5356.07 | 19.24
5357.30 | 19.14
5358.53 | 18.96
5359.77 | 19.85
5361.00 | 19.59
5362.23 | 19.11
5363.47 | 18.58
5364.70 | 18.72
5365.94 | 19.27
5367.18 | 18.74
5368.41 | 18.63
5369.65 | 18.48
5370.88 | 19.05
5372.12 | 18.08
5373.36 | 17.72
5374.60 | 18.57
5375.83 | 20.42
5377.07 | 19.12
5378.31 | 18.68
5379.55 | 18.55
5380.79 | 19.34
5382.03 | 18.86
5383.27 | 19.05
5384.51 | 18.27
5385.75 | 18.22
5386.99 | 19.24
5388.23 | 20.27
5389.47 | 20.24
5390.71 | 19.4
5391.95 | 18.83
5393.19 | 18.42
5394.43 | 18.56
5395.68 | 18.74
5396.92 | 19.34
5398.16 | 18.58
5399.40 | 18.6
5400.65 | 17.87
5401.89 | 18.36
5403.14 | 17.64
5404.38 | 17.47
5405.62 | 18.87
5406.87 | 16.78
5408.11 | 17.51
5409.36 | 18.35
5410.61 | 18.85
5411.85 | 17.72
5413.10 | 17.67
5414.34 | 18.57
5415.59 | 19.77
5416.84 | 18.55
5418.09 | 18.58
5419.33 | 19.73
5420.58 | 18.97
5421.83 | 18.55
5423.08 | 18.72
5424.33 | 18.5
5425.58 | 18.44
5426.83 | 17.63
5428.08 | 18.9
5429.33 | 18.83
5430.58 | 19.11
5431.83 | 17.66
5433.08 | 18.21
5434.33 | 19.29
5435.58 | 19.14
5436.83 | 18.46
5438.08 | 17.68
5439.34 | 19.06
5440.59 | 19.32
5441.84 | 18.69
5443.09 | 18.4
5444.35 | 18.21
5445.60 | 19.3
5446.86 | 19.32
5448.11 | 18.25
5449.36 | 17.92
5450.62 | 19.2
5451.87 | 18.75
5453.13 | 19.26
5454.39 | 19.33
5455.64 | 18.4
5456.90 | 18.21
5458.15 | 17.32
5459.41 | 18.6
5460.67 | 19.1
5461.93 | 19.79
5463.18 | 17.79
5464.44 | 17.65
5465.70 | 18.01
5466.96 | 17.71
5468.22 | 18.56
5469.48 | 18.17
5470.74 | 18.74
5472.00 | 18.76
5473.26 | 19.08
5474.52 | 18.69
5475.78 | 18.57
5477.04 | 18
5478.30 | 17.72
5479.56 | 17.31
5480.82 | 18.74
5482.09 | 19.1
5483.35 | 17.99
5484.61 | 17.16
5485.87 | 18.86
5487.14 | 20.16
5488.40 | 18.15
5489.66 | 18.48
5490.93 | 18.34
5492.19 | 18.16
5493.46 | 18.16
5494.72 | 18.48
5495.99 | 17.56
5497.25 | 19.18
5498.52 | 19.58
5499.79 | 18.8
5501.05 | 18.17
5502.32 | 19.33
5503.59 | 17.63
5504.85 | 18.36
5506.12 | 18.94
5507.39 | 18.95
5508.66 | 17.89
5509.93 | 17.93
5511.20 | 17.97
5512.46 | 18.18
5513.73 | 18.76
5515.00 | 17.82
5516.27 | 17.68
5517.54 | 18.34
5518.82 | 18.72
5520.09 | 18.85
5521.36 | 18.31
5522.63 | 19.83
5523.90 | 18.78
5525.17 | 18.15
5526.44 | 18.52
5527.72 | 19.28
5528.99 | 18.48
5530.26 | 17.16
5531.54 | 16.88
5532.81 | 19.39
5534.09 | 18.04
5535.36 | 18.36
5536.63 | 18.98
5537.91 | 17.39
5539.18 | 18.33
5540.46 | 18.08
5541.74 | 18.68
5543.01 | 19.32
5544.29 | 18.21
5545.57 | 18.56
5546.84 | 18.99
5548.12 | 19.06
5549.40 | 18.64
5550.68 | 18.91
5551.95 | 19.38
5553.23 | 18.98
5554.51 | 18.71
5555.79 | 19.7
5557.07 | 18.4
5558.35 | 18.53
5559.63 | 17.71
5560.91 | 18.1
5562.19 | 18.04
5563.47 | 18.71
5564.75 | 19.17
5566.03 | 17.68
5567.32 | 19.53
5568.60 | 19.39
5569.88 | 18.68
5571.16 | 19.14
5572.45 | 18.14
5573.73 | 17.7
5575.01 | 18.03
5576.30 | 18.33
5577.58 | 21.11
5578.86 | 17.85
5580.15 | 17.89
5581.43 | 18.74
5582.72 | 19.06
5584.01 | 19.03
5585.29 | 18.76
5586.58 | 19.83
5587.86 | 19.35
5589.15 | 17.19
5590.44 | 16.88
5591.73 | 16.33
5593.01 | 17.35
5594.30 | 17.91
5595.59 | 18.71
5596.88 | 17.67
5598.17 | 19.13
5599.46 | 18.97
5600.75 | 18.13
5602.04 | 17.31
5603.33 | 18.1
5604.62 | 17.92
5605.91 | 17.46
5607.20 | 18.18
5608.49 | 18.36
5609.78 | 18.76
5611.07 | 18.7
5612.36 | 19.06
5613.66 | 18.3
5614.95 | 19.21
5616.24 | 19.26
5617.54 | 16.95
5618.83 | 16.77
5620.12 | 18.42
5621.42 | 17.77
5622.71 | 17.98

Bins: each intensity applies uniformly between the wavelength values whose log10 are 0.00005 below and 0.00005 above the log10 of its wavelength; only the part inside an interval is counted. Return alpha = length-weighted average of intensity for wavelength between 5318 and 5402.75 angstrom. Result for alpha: 18.8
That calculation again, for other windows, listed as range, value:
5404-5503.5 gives 18.5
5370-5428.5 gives 18.6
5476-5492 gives 18.3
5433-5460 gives 18.7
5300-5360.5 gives 19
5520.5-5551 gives 18.5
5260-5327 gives 18.7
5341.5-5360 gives 19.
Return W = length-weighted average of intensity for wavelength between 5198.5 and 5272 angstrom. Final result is 18.5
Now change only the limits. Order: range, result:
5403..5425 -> 18.4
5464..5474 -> 18.3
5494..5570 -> 18.5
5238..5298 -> 18.5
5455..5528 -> 18.4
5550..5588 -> 18.7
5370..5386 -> 18.8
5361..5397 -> 18.9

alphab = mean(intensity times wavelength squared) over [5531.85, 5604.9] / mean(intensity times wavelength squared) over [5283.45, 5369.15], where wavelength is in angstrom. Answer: 1.07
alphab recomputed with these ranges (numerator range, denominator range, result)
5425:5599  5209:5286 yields 1.11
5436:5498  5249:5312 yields 1.07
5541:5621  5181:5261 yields 1.15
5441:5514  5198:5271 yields 1.09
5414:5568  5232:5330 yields 1.07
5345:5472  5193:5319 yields 1.06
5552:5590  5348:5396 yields 1.06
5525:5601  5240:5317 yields 1.10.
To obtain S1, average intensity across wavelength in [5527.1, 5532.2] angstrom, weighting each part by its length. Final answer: 18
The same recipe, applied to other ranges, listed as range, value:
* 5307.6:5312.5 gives 18.5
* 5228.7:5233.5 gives 17.9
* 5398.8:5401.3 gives 18.2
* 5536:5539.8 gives 18.2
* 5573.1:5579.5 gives 18.6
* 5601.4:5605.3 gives 17.8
